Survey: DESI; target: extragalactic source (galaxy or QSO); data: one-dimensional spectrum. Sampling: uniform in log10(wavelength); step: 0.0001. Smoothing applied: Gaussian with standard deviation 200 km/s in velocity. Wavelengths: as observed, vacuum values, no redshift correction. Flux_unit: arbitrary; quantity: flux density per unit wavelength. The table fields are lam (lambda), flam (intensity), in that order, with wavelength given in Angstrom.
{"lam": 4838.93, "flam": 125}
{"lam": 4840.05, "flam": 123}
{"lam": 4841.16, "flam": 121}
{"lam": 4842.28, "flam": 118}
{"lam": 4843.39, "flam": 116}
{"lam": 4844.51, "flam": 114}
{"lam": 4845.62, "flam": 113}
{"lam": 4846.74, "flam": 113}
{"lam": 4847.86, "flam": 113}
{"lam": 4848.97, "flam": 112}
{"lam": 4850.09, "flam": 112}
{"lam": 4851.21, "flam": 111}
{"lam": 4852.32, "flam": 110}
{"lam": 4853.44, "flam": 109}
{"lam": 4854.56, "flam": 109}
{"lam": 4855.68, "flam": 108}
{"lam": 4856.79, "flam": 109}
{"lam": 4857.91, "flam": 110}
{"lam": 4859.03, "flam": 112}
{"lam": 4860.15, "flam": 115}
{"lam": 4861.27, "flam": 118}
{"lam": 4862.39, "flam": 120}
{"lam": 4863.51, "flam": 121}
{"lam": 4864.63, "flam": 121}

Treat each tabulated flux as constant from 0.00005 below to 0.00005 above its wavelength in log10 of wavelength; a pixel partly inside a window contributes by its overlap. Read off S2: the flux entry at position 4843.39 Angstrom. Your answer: 116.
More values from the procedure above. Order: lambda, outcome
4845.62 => 113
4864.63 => 121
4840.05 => 123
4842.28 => 118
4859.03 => 112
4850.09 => 112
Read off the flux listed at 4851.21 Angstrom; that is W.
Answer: 111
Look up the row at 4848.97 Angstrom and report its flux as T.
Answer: 112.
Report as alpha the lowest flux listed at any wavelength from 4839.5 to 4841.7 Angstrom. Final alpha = 121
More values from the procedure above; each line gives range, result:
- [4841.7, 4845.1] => 114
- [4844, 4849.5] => 112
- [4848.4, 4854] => 109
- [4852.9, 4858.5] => 108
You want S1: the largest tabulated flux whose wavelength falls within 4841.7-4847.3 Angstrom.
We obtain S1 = 118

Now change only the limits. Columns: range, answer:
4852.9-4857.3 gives 109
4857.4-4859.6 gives 112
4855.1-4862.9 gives 120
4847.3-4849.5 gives 113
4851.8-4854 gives 110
